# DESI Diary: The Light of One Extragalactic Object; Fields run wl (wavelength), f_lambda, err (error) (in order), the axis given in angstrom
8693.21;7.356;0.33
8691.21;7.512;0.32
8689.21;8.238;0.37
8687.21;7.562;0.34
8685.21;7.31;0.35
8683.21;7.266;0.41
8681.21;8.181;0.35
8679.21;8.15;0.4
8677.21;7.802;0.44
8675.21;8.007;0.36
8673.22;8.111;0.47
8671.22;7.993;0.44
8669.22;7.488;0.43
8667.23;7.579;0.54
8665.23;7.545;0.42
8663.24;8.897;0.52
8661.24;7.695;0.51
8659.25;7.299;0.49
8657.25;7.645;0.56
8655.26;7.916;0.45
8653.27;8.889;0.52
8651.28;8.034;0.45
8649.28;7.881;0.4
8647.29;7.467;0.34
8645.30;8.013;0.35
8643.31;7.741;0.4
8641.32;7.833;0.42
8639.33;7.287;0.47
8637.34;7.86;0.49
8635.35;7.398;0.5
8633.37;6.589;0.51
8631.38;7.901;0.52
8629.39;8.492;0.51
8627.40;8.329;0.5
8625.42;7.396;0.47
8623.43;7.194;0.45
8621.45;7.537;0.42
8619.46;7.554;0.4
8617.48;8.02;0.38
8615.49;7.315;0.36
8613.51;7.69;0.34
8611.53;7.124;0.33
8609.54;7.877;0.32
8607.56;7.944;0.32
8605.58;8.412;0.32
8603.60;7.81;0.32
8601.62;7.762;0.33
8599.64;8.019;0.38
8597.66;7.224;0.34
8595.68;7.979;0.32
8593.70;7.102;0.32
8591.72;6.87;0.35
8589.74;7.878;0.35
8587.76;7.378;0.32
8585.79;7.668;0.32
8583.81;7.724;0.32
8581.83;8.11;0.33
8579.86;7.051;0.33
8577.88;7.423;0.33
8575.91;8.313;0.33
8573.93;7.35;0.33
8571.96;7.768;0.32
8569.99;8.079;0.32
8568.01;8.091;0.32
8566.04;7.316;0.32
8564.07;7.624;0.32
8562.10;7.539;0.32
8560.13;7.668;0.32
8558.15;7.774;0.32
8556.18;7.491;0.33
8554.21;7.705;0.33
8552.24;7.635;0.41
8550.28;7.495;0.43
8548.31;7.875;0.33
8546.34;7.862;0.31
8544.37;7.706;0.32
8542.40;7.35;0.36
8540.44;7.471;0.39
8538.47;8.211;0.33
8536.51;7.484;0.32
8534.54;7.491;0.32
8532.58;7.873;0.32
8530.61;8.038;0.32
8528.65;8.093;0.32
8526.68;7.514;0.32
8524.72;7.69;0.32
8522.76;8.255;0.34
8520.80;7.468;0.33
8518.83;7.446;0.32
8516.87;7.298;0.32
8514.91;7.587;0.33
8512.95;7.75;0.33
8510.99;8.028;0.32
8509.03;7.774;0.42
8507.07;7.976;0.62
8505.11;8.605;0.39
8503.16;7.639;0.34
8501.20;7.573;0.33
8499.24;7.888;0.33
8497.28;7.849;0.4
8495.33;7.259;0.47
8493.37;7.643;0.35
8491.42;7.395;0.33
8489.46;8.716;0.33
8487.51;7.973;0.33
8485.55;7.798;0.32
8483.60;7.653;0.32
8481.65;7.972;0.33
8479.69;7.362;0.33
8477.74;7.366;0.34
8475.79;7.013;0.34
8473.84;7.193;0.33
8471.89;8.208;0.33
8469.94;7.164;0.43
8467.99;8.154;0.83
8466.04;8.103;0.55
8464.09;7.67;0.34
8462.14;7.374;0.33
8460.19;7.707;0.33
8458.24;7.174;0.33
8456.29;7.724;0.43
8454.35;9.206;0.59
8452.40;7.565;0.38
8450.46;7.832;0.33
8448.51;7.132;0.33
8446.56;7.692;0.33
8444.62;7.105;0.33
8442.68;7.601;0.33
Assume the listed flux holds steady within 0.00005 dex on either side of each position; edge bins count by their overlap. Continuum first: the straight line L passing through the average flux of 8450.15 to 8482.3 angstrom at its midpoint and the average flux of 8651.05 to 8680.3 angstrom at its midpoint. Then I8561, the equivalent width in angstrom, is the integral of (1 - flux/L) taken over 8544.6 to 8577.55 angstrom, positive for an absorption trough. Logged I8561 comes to 0.37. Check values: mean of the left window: 7.69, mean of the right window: 7.94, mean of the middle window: 7.72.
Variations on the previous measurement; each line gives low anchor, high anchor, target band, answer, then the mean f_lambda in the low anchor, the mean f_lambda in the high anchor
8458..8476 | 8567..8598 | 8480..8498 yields -0.4 angstrom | 7.61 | 7.63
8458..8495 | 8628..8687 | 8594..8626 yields 0.4 angstrom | 7.67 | 7.8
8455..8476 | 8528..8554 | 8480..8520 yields -0.5 angstrom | 7.64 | 7.73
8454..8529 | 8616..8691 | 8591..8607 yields 0.2 angstrom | 7.74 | 7.78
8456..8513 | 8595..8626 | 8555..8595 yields 0.4 angstrom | 7.72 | 7.68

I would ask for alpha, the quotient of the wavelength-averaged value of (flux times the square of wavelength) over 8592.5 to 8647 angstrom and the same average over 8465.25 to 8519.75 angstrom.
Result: 1.0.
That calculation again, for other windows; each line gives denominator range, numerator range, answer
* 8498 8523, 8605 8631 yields 1.02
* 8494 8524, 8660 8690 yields 1.05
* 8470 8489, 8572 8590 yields 1.03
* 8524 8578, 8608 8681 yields 1.03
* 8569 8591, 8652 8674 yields 1.05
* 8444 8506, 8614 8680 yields 1.05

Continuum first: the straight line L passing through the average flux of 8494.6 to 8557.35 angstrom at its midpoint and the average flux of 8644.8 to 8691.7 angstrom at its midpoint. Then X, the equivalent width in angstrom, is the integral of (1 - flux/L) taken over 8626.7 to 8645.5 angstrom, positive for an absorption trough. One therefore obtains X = 0.2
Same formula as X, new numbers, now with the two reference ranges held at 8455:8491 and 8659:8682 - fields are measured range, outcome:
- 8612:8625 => 0.5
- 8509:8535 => 0.0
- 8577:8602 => 0.9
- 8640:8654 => -0.1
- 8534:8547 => 0.2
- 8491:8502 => 0.2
